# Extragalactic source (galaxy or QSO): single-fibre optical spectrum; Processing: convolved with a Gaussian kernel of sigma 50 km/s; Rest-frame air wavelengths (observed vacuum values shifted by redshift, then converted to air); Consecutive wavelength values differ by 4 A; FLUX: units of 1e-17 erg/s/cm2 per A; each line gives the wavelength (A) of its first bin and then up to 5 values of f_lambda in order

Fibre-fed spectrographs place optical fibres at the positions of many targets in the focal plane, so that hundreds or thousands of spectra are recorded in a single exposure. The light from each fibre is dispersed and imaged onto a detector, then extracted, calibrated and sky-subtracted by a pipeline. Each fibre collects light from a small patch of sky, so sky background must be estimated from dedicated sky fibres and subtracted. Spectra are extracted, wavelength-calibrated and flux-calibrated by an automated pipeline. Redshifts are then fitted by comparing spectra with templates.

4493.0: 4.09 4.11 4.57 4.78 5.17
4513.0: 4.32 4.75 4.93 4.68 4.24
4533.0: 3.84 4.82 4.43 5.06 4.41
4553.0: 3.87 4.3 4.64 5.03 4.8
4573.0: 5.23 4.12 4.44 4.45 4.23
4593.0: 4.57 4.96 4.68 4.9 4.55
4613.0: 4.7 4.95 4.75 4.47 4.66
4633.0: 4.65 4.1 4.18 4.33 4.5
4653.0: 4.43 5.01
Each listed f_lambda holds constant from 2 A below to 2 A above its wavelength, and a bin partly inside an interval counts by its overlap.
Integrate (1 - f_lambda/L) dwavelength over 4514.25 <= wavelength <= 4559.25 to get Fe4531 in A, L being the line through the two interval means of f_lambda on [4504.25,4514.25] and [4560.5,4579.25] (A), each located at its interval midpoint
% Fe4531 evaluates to 2.8 A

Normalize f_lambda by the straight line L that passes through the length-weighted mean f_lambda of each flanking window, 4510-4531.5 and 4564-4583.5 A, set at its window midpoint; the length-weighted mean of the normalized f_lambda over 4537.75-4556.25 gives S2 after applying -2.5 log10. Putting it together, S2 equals 0.04 mag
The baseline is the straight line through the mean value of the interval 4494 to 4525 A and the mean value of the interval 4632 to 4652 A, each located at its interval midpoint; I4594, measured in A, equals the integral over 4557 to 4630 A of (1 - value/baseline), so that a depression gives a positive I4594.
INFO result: -3.5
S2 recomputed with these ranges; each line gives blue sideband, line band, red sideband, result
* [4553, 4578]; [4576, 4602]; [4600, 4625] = 0.04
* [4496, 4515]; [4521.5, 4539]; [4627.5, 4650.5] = 0.03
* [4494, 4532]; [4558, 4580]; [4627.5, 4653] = -0.05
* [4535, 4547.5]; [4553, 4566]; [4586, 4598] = 0.04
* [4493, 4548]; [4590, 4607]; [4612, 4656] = -0.05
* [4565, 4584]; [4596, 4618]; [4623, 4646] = -0.06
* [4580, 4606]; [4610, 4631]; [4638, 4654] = -0.06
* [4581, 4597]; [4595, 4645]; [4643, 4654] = -0.04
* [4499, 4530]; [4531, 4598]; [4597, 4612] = 0.04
